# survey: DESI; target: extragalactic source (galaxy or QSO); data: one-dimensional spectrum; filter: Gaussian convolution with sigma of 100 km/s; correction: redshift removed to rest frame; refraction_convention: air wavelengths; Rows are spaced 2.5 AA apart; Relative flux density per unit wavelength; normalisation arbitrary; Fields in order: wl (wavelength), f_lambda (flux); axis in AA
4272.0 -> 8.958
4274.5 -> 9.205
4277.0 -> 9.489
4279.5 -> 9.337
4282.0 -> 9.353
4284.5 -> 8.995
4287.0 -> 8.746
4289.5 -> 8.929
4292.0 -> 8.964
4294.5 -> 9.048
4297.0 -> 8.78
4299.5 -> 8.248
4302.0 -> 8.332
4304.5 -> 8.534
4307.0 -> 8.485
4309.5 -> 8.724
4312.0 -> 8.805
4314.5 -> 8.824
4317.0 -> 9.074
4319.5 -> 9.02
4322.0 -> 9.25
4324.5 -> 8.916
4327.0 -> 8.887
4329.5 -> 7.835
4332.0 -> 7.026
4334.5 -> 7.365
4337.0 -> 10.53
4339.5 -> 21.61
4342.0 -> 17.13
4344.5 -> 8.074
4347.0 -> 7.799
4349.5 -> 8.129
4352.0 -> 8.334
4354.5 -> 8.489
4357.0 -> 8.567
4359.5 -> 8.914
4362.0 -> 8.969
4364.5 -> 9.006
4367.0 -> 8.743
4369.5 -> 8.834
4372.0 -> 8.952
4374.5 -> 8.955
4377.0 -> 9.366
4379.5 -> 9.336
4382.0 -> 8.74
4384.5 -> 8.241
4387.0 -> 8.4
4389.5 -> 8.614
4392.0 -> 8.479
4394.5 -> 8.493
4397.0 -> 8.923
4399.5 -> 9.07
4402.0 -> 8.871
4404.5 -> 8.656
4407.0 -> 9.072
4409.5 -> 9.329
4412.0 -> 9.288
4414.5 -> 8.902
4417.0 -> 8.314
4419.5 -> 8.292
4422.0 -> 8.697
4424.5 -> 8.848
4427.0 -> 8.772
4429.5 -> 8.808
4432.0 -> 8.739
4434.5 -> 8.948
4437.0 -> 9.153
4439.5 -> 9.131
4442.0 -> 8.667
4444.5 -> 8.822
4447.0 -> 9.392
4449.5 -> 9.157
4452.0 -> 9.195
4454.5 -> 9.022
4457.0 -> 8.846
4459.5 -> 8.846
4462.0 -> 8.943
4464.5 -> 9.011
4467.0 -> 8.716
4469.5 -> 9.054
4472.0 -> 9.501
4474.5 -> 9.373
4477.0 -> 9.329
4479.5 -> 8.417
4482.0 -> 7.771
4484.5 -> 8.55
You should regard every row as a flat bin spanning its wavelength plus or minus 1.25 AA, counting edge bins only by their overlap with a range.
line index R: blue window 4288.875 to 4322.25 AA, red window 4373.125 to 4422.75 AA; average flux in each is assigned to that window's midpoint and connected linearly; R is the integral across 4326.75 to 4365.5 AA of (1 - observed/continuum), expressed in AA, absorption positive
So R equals -4.6 AA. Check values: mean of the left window 8.77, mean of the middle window 9.82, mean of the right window 8.8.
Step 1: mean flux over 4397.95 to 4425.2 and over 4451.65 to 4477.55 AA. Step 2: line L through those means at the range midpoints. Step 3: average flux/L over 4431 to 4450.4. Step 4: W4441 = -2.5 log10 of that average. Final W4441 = 0.00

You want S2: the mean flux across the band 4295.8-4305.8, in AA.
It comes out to 8.47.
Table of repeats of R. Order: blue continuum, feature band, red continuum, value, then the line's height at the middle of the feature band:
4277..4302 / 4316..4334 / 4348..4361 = 0.36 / 8.69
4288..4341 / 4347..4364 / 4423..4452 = 1.25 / 9.21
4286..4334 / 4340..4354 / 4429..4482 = -2.77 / 8.72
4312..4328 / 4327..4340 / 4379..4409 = -1.64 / 8.94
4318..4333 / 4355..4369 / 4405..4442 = -0.27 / 8.65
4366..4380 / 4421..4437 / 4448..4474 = 0.36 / 9.03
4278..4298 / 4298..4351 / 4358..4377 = -3.30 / 8.99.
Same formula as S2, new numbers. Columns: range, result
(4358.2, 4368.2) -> 8.91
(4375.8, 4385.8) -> 8.92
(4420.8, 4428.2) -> 8.77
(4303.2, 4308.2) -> 8.51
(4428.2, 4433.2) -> 8.77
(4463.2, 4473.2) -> 9.07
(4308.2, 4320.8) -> 8.89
